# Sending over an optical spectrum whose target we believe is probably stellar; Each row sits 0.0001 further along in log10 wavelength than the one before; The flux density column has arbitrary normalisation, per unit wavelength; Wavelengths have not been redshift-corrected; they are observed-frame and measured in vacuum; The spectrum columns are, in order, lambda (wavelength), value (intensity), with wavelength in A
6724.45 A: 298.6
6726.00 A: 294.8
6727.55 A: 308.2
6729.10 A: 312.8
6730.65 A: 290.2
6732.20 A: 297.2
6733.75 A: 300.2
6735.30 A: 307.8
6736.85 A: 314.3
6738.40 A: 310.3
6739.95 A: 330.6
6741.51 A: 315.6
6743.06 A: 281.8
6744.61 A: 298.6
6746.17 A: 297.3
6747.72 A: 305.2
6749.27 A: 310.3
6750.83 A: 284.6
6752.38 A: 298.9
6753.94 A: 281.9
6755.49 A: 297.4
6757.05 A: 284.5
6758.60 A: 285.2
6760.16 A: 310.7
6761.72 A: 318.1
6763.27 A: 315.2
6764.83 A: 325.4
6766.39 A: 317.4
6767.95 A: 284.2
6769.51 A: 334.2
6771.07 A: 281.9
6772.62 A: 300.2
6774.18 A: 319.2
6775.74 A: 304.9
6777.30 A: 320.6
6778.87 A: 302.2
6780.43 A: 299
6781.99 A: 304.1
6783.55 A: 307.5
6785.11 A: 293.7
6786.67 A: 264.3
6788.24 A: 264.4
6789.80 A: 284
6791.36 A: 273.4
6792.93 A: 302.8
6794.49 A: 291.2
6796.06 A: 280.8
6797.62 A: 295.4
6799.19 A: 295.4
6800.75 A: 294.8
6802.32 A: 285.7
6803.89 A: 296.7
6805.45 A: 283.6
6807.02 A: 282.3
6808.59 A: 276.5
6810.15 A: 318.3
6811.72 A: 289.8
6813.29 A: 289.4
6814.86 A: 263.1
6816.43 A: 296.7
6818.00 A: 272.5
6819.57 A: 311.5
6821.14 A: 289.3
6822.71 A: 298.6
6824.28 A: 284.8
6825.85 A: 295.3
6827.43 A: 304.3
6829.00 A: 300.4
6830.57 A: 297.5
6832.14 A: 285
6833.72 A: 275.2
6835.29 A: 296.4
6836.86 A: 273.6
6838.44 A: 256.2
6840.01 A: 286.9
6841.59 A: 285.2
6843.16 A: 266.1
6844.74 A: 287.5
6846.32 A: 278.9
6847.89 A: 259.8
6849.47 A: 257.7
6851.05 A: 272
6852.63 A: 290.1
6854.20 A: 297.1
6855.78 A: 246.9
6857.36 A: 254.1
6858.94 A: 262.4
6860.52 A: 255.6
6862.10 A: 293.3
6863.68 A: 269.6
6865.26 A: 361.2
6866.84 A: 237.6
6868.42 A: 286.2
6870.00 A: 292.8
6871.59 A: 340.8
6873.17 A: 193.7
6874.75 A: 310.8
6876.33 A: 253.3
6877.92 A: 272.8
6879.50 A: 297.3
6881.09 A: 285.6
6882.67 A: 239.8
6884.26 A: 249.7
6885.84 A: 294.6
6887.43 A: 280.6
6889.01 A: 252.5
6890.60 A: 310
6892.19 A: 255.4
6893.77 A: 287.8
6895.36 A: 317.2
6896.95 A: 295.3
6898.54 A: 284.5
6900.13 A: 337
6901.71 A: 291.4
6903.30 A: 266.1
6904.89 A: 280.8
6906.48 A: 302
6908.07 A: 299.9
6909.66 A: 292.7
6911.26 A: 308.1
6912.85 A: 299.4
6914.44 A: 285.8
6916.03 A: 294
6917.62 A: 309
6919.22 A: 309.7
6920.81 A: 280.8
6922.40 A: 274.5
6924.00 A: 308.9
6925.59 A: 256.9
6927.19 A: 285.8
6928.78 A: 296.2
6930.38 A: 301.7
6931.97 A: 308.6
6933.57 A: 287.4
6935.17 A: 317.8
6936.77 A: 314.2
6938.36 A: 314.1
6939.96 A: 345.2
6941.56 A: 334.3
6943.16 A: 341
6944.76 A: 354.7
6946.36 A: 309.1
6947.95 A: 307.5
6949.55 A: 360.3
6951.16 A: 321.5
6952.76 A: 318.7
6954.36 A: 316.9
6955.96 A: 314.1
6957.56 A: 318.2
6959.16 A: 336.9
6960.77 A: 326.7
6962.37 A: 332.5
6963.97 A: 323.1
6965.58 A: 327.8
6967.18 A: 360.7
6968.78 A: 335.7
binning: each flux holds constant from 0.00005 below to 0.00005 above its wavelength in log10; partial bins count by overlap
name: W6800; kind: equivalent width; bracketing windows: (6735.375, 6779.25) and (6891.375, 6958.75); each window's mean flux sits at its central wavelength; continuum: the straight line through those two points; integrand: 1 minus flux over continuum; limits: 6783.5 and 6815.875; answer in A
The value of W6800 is 1.9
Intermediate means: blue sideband 305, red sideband 305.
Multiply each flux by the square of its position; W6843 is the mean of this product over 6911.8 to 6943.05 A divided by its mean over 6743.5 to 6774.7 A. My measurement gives 1.05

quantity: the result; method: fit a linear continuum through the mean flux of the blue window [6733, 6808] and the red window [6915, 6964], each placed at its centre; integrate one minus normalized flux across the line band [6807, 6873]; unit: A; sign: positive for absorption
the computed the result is 4.6 A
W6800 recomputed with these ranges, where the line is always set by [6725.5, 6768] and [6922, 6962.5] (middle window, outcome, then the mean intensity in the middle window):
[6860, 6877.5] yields 1.65 A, 282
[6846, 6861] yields 2.06 A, 267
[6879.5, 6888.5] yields 1.15 A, 272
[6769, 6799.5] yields 0.99 A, 296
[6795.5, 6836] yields 2.21 A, 291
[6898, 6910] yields 0.71 A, 295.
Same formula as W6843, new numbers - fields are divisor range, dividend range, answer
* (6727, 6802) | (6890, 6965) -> 1.07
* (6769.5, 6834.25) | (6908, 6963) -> 1.11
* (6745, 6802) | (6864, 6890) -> 0.96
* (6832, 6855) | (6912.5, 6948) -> 1.13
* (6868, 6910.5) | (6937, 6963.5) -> 1.17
